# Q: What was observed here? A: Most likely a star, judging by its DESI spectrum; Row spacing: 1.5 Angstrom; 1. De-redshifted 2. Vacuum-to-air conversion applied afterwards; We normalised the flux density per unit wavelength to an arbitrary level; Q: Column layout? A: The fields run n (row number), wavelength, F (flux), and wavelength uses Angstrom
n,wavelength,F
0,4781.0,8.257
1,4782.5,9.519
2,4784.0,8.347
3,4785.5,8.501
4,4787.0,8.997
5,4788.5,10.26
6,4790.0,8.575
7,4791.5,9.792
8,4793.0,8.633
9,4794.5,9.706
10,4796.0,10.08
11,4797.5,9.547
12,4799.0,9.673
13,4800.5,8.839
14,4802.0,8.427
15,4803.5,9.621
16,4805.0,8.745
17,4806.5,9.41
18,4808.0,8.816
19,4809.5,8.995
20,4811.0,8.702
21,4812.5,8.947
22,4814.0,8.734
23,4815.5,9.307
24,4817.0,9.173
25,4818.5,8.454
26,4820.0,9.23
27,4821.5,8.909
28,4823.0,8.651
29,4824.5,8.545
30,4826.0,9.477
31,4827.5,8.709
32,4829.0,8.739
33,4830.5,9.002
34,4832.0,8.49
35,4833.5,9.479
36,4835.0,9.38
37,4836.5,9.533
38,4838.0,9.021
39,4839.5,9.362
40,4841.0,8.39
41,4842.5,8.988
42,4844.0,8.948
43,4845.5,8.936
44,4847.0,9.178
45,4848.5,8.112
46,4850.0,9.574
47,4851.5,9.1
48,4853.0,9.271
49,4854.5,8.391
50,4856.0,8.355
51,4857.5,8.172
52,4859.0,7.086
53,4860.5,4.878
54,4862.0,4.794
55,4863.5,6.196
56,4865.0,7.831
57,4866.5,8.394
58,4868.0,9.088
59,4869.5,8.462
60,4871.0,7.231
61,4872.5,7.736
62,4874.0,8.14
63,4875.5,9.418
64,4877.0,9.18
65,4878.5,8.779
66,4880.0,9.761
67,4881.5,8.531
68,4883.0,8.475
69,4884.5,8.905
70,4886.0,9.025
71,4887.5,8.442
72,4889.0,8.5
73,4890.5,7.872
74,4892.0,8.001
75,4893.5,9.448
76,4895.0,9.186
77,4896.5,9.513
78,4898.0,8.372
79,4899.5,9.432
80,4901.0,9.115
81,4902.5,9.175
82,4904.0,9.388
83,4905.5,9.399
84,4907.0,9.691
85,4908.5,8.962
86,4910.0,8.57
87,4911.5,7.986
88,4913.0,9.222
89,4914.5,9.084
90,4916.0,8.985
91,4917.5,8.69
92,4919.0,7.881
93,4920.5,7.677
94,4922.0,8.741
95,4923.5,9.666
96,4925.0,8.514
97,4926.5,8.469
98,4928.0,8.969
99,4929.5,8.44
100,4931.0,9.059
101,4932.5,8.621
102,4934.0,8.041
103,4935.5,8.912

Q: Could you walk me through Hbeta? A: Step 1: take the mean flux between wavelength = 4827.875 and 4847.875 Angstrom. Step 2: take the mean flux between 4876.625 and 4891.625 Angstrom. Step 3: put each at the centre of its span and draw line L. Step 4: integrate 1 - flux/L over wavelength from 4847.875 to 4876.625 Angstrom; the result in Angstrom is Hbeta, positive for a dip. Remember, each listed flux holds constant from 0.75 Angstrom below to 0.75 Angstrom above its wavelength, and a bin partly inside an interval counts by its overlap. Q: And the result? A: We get 3.0 Angstrom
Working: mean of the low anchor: 9.02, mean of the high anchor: 8.72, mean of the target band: 7.92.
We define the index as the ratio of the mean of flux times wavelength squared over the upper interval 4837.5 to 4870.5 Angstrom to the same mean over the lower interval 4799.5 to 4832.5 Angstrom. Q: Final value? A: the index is 0.9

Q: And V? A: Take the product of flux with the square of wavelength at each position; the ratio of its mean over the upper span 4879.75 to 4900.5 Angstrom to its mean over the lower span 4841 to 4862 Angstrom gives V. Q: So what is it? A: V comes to 1.08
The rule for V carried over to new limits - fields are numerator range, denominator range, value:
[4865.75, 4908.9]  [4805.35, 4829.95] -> 1.02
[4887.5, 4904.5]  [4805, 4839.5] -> 1.02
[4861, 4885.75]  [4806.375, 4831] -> 0.94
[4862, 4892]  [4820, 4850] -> 0.94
